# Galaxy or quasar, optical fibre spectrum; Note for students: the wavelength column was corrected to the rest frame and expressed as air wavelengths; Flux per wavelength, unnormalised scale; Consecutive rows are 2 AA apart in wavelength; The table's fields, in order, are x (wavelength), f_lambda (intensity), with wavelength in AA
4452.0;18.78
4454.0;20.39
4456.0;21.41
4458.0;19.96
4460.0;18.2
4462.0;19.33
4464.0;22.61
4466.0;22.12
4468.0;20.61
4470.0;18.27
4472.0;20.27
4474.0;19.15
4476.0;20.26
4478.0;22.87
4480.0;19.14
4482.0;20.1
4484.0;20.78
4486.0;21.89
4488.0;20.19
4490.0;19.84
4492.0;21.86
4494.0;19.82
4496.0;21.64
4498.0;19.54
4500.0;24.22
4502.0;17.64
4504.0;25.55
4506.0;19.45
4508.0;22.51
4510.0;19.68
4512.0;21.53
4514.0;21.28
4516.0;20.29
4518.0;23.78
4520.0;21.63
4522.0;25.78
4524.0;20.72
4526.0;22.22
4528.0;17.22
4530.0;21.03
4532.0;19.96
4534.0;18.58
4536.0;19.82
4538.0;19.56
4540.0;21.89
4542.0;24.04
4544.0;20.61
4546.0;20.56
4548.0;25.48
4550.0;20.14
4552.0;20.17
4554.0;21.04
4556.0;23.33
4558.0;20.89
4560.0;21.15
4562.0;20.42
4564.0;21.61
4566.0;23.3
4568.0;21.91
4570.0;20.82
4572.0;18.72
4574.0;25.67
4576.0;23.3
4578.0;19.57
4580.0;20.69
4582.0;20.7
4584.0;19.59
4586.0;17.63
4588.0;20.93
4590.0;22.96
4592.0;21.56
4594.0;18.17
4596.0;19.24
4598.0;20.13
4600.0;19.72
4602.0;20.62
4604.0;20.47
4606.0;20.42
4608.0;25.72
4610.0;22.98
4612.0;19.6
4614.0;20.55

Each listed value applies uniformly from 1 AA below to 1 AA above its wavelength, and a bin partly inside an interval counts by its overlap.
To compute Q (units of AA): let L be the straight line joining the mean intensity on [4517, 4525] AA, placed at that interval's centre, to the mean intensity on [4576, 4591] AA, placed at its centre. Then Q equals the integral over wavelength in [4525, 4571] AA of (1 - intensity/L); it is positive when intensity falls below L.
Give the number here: 1.6 AA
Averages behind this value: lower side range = 23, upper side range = 20.5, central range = 21.1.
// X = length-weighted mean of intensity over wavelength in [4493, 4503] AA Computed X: 20.6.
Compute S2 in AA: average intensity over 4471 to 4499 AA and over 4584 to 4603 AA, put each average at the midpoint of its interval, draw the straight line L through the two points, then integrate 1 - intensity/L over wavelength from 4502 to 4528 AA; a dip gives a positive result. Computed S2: -1.6 AA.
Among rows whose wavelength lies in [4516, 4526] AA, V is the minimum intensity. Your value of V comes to 20.29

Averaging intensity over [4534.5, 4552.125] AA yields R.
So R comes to 21.3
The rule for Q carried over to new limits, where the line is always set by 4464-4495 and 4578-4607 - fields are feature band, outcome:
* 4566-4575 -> -0.8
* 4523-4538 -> 0.3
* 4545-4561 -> -1.0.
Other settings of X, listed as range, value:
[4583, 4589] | 19.4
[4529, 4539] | 19.8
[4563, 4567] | 22.5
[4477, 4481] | 21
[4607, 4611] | 24.4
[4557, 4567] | 21.5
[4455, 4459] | 20.7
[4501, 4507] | 20.9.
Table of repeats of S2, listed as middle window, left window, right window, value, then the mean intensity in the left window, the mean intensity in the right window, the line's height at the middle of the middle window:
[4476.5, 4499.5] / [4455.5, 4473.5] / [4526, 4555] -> -0.4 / 20.2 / 20.8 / 20.4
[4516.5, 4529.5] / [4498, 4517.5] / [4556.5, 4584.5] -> -0.3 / 21.3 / 21.4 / 21.3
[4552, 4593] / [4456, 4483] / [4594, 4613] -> -1.1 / 20.3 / 20.8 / 20.7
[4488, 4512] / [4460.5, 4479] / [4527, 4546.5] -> -0.7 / 20.5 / 20.3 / 20.4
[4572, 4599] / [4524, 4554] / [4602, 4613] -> 0.9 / 20.8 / 21.7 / 21.4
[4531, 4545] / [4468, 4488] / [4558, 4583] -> 0.3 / 20.3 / 21.5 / 21.1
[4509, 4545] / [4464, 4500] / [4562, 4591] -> -0.3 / 20.7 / 21.2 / 20.9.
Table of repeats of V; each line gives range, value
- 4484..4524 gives 17.64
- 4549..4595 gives 17.63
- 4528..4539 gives 17.22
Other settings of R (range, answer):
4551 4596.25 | 21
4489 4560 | 21.2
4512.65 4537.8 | 21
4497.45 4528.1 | 21.6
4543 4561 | 21.5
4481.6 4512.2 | 21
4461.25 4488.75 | 20.6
